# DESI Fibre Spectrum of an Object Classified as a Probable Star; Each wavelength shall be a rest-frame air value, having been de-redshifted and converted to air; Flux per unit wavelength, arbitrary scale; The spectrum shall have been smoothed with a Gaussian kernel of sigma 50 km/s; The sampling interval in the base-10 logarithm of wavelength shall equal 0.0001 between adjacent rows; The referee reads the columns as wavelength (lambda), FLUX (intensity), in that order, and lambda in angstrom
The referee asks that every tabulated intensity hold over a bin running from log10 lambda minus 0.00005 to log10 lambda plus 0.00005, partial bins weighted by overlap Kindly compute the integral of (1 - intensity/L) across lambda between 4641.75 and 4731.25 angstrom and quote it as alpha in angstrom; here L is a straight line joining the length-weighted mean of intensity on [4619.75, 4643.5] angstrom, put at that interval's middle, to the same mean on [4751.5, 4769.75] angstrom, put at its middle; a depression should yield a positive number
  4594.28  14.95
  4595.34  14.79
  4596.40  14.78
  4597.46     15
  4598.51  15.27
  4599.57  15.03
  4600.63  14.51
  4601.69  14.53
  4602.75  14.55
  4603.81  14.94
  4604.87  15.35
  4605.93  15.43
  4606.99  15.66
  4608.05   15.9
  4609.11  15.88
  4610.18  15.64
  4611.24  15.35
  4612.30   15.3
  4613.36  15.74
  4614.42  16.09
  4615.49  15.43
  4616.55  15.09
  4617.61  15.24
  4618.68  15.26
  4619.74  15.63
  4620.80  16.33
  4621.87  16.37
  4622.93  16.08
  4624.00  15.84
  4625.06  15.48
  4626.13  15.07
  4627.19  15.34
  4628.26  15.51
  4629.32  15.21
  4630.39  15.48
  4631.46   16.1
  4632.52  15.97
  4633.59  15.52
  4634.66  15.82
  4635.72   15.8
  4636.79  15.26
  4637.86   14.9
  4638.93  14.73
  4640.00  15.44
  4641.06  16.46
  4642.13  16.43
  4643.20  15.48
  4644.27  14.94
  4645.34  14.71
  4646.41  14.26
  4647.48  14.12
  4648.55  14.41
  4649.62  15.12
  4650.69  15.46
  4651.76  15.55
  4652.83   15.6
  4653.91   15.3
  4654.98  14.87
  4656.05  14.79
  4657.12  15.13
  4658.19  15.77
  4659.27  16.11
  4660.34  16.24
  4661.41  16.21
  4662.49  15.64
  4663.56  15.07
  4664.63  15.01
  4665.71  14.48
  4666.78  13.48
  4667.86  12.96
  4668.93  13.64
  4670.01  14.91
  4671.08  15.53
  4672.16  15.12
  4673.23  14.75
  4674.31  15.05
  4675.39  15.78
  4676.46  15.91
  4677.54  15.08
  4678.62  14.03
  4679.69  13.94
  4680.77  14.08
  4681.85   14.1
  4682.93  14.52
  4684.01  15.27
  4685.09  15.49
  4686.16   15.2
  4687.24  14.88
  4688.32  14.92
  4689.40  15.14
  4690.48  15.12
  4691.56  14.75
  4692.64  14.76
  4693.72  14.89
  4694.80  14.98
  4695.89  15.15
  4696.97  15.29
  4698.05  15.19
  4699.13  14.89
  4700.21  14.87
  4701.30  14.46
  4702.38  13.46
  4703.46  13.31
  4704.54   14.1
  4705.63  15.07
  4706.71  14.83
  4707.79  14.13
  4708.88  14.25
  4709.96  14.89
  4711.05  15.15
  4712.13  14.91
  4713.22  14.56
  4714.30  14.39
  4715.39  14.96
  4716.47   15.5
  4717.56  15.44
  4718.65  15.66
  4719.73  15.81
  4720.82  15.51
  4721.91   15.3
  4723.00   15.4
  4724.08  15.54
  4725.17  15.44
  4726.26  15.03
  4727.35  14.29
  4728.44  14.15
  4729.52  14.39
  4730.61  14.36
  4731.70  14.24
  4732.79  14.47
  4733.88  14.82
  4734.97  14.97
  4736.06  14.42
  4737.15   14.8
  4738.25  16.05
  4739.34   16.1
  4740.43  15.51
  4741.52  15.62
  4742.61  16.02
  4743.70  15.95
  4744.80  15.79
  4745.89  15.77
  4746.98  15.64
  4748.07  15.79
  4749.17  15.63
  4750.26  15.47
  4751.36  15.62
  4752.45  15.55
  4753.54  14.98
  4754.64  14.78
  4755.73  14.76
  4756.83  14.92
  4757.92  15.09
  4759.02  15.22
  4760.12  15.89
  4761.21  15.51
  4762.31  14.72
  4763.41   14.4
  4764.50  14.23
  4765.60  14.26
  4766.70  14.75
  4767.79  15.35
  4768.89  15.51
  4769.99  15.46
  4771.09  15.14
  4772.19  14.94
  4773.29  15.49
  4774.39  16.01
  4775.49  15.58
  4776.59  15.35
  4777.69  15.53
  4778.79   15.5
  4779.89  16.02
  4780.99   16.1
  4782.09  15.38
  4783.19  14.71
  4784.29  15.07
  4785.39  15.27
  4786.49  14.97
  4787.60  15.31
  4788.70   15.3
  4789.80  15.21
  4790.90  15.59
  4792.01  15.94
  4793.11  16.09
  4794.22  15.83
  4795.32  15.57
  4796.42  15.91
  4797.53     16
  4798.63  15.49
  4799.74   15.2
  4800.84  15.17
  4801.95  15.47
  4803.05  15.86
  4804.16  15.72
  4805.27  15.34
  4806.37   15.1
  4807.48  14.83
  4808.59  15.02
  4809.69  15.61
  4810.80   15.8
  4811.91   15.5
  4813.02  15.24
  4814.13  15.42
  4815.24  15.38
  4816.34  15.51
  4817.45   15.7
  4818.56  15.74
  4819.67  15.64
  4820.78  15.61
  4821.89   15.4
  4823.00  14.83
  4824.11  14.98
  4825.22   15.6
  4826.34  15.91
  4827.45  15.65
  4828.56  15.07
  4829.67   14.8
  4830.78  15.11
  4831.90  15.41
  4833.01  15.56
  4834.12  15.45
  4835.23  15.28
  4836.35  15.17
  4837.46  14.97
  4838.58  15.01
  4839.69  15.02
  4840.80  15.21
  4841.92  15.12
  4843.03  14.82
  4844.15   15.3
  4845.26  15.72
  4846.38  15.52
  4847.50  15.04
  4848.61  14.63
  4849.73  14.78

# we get 2.7 angstrom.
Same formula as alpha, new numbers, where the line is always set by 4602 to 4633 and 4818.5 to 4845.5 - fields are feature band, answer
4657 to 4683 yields 1.0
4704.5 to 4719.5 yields 0.5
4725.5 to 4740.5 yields 0.6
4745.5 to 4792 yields 0.2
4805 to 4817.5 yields 0.0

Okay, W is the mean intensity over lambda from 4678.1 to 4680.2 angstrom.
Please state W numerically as 14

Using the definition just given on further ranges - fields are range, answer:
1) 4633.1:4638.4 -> 15.5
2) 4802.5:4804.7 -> 15.8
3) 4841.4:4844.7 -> 15.1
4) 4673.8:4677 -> 15.6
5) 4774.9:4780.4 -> 15.6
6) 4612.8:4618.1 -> 15.5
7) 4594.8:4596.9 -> 14.8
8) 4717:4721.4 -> 15.6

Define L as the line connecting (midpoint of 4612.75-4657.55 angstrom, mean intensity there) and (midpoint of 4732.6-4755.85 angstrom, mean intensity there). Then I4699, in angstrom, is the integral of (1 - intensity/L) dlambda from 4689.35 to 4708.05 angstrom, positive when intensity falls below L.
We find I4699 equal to 0.9 angstrom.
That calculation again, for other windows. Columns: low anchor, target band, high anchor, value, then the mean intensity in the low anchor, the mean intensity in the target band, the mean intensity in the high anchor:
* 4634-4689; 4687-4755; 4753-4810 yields 0.7 angstrom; 15.1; 15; 15.3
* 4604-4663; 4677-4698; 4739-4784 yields 0.8 angstrom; 15.5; 14.8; 15.4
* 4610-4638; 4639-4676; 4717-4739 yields 0.7 angstrom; 15.6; 15.1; 15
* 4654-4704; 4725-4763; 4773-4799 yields 0.3 angstrom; 14.9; 15.2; 15.6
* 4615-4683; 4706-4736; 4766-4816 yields 0.8 angstrom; 15.2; 14.9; 15.4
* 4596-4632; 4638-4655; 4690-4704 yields 0.0 angstrom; 15.4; 15.2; 14.7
